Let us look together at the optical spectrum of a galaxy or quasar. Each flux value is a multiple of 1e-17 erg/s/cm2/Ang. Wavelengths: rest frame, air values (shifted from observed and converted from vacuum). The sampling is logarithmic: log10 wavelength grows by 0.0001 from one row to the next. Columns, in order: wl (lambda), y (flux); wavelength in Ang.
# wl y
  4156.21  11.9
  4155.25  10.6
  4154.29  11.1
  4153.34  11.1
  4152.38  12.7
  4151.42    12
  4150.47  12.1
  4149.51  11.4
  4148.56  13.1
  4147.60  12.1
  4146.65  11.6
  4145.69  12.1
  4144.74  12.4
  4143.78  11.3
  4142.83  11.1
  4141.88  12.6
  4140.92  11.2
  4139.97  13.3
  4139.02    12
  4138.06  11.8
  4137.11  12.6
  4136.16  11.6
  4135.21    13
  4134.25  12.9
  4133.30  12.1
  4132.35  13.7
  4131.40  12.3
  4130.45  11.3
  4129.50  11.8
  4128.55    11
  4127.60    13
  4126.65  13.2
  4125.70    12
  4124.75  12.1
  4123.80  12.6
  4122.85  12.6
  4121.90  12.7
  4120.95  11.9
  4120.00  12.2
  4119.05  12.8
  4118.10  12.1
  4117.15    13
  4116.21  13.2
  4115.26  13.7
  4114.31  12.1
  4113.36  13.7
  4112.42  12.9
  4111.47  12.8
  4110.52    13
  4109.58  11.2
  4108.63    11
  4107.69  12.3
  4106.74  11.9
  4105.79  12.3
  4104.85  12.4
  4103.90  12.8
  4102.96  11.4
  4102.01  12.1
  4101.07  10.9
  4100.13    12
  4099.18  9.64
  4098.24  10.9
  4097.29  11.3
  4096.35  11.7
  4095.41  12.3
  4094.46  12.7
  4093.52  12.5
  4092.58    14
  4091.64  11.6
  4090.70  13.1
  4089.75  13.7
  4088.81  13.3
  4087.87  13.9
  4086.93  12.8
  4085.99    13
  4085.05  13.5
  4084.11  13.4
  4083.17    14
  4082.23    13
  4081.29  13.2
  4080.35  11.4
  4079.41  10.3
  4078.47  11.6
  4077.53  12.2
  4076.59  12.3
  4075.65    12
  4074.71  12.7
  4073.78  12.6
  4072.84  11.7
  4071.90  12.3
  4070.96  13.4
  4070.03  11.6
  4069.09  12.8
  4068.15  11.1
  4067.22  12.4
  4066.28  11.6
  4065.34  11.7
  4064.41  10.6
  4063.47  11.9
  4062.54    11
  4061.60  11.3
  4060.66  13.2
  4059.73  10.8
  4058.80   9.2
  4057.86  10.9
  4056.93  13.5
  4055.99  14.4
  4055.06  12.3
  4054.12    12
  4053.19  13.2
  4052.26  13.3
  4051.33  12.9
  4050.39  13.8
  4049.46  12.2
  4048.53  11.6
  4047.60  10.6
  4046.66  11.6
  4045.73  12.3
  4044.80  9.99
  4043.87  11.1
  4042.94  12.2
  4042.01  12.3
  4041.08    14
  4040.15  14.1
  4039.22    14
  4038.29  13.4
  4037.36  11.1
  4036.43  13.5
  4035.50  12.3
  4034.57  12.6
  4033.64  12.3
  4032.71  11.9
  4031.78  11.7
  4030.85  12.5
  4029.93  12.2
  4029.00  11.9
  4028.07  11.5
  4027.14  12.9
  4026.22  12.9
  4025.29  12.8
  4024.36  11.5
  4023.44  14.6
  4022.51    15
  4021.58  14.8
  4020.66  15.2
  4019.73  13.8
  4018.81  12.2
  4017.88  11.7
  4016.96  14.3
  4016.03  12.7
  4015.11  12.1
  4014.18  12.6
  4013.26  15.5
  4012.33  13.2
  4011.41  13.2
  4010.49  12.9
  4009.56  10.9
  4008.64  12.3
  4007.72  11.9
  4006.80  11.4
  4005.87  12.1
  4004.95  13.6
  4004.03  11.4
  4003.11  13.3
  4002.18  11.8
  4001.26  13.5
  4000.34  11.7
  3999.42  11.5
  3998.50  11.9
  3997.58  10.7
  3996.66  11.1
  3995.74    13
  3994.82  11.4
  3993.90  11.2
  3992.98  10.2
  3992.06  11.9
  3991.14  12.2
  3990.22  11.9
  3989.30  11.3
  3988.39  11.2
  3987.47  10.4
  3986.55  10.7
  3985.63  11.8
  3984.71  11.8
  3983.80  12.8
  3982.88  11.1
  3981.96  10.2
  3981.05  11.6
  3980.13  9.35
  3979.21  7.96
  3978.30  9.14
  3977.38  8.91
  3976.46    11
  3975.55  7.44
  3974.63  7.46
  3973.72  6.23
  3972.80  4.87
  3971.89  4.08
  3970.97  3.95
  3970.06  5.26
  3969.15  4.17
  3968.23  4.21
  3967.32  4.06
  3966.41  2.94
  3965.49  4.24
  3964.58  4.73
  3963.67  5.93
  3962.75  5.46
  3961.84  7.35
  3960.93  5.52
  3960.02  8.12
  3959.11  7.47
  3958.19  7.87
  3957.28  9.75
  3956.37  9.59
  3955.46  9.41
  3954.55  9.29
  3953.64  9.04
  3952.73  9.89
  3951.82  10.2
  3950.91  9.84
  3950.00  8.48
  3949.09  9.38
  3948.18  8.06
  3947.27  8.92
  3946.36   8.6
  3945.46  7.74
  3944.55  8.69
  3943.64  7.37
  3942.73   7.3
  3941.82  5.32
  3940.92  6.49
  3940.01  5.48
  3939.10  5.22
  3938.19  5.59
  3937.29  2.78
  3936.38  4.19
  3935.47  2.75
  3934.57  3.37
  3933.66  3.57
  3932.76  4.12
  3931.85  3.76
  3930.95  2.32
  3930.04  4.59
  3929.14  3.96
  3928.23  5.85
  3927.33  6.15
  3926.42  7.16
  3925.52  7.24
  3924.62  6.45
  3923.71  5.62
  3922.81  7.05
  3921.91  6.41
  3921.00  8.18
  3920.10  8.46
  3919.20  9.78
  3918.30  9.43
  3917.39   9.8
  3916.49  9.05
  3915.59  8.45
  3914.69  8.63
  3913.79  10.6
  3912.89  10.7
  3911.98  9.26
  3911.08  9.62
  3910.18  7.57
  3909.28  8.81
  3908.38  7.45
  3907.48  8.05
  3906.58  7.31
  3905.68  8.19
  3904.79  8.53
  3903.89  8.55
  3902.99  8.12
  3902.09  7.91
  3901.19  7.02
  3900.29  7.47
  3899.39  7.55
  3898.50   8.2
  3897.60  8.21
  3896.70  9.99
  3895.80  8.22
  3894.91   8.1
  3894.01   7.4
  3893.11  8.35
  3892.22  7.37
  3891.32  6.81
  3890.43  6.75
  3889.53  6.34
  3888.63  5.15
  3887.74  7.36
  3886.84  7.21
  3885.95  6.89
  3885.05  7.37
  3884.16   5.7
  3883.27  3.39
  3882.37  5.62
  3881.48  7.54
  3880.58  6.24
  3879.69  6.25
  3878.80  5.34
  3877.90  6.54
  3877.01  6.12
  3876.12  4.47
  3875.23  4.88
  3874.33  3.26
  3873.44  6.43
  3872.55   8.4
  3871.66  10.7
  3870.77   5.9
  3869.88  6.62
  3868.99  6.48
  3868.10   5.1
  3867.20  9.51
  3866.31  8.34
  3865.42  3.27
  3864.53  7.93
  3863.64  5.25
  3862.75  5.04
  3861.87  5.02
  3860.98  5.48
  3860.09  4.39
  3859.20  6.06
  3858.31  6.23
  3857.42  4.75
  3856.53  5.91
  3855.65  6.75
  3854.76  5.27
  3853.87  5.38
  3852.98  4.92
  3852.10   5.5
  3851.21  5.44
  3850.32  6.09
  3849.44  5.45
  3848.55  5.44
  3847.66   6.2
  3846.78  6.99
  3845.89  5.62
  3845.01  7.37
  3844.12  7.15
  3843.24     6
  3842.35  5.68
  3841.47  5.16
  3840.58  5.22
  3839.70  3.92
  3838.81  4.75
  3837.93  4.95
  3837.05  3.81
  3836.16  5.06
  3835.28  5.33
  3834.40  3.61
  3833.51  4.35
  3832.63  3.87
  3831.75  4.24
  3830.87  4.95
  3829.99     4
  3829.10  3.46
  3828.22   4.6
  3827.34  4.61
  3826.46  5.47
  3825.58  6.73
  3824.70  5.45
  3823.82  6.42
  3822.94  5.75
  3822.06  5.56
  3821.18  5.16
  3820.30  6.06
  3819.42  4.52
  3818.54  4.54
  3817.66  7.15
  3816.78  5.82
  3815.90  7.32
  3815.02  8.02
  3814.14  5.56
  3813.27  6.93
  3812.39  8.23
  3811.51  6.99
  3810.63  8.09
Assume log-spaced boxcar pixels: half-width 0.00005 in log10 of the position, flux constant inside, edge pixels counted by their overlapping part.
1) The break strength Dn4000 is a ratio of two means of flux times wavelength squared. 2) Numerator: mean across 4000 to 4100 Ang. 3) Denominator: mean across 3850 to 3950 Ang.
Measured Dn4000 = 2.0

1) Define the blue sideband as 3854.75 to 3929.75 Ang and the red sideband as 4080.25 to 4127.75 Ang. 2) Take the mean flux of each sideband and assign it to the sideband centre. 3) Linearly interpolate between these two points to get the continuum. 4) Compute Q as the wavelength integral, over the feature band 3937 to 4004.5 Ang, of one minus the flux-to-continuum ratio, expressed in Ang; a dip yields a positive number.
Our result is 3.4 Ang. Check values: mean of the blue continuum 7.08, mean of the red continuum 12.5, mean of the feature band 8.7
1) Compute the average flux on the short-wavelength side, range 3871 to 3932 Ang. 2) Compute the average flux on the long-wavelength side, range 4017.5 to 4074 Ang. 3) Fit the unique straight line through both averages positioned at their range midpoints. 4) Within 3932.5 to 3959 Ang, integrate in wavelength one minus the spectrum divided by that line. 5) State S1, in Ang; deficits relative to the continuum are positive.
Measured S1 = 5.0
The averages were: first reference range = 7.24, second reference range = 12.4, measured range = 7.21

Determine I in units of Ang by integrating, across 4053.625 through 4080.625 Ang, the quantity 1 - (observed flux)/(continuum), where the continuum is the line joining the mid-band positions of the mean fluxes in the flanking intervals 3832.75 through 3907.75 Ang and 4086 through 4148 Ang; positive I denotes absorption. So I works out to -2.0 Ang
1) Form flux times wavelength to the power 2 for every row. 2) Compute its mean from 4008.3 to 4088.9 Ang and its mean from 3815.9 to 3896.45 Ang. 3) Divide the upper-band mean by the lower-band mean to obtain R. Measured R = 2.35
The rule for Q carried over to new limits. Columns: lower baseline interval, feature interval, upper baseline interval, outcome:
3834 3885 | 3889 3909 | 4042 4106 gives -2.4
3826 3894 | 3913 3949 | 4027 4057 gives 7.5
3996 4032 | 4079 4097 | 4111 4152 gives -0.5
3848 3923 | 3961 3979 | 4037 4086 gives 6.9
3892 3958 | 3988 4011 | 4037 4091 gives -4.0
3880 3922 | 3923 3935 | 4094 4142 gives 4.9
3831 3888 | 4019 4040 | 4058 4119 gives -4.7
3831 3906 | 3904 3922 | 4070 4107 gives -3.1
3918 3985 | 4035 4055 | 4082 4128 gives -4.1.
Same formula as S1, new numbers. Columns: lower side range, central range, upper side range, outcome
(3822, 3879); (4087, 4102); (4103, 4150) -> -0.9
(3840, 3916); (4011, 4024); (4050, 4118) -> -3.8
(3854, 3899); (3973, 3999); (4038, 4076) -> -1.5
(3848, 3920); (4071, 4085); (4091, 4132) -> -1.2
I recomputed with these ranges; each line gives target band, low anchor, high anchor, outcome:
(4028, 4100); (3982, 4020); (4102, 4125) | 0.1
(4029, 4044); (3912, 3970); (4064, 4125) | -3.4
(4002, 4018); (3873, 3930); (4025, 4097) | -2.8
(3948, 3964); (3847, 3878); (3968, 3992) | -0.1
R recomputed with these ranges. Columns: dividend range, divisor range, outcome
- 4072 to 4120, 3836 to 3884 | 2.39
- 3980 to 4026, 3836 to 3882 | 2.24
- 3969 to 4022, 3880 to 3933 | 1.57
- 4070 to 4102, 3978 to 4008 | 1.13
